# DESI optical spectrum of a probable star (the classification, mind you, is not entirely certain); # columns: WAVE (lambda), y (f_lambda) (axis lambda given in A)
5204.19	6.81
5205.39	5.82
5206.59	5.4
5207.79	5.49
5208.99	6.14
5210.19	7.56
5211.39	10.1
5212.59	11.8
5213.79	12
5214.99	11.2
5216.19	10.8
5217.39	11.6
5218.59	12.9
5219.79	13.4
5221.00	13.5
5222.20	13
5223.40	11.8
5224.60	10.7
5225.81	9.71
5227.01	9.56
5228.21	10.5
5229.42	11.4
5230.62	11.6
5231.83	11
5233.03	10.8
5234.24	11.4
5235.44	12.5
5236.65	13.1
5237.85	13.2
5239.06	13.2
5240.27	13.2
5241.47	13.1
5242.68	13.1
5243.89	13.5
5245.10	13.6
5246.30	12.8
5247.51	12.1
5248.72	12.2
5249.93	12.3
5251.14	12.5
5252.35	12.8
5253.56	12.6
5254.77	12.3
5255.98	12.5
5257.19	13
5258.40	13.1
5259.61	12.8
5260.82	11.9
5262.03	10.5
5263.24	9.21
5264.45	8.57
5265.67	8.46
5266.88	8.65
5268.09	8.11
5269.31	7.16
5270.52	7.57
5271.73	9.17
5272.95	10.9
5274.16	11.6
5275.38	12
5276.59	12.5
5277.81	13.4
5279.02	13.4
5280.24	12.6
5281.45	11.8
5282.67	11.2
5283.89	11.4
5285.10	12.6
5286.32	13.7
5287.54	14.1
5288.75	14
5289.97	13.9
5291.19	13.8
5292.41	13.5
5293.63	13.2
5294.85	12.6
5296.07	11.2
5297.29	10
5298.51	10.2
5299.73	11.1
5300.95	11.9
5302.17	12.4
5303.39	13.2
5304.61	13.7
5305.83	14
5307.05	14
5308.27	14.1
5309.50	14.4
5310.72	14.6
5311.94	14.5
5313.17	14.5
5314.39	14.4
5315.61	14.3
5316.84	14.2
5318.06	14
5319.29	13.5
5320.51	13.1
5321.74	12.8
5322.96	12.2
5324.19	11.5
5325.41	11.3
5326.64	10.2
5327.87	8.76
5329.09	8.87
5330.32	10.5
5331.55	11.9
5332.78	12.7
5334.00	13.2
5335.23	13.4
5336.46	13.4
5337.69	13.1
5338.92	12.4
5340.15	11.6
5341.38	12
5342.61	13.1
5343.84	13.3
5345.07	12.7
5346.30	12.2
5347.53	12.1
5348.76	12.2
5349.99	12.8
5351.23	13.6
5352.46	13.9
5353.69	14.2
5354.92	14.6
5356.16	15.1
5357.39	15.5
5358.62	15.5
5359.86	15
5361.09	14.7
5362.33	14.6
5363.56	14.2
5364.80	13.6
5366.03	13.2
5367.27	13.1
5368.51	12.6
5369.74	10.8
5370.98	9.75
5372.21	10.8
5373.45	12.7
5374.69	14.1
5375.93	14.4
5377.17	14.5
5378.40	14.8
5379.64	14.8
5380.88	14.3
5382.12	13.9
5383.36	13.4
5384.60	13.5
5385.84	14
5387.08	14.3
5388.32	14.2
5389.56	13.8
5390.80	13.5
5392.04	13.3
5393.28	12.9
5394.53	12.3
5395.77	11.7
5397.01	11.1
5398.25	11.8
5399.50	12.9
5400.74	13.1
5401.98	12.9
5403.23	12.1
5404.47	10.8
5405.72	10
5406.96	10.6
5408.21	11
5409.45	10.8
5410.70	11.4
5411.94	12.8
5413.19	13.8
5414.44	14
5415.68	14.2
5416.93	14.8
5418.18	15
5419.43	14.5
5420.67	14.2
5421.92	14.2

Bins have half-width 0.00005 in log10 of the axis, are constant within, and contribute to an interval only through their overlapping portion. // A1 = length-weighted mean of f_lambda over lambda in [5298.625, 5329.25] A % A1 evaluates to 12.9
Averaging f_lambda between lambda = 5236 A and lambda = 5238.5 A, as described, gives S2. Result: 13.1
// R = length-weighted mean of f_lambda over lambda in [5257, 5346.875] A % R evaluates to 12.1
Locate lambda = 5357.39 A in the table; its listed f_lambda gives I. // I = 15.5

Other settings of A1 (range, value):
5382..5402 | 13.1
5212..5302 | 11.8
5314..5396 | 13.1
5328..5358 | 12.8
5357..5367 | 14.5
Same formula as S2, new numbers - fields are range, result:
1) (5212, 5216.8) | 11.5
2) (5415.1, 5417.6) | 14.5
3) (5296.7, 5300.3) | 10.4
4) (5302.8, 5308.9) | 13.8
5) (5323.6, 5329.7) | 10.1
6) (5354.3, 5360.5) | 15.1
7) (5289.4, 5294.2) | 13.6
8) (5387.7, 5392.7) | 13.7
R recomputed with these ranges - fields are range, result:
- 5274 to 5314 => 12.9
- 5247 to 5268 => 11.4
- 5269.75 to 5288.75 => 11.9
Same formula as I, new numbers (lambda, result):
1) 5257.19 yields 13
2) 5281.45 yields 11.8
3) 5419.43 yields 14.5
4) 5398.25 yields 11.8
